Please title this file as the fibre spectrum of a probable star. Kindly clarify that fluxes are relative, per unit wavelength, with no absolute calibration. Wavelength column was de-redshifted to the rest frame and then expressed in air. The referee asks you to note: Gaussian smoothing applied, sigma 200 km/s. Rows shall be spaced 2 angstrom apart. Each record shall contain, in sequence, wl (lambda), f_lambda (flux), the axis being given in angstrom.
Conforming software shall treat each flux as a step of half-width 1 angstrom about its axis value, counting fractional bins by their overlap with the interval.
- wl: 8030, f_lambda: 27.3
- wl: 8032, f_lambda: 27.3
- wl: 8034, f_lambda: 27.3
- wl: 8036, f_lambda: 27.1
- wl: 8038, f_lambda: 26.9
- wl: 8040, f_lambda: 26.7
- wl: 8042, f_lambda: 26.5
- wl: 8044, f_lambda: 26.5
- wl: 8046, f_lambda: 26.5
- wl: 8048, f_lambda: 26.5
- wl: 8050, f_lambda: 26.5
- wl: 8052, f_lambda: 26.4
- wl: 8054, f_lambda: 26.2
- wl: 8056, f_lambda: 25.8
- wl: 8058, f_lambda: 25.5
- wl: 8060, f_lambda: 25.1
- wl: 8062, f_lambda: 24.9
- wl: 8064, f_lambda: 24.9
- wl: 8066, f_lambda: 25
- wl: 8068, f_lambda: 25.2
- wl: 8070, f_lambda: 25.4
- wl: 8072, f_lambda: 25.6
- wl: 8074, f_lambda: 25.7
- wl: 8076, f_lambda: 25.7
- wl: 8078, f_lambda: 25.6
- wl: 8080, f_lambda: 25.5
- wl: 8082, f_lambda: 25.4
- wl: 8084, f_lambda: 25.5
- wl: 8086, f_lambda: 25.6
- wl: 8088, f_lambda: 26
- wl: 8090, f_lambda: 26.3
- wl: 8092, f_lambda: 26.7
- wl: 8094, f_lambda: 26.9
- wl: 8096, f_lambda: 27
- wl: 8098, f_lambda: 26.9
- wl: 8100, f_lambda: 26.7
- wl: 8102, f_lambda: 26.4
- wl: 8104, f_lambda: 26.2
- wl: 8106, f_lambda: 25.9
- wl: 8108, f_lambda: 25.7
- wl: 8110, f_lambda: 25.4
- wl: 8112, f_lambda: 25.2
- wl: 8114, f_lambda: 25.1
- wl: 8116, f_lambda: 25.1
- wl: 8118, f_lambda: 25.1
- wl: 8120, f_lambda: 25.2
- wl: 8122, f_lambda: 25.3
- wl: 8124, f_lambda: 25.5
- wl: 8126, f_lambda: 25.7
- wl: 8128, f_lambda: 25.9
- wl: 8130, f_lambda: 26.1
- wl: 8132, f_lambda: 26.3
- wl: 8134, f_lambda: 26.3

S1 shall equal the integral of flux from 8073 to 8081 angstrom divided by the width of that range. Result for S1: 25.6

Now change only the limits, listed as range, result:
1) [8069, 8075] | 25.6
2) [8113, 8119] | 25.1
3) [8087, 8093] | 26.3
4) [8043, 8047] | 26.5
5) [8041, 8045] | 26.5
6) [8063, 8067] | 24.9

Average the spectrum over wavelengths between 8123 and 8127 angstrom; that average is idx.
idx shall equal 25.6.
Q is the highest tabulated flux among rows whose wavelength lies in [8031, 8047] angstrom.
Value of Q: 27.3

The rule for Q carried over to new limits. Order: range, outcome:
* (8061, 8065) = 24.9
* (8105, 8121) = 25.9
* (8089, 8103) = 27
